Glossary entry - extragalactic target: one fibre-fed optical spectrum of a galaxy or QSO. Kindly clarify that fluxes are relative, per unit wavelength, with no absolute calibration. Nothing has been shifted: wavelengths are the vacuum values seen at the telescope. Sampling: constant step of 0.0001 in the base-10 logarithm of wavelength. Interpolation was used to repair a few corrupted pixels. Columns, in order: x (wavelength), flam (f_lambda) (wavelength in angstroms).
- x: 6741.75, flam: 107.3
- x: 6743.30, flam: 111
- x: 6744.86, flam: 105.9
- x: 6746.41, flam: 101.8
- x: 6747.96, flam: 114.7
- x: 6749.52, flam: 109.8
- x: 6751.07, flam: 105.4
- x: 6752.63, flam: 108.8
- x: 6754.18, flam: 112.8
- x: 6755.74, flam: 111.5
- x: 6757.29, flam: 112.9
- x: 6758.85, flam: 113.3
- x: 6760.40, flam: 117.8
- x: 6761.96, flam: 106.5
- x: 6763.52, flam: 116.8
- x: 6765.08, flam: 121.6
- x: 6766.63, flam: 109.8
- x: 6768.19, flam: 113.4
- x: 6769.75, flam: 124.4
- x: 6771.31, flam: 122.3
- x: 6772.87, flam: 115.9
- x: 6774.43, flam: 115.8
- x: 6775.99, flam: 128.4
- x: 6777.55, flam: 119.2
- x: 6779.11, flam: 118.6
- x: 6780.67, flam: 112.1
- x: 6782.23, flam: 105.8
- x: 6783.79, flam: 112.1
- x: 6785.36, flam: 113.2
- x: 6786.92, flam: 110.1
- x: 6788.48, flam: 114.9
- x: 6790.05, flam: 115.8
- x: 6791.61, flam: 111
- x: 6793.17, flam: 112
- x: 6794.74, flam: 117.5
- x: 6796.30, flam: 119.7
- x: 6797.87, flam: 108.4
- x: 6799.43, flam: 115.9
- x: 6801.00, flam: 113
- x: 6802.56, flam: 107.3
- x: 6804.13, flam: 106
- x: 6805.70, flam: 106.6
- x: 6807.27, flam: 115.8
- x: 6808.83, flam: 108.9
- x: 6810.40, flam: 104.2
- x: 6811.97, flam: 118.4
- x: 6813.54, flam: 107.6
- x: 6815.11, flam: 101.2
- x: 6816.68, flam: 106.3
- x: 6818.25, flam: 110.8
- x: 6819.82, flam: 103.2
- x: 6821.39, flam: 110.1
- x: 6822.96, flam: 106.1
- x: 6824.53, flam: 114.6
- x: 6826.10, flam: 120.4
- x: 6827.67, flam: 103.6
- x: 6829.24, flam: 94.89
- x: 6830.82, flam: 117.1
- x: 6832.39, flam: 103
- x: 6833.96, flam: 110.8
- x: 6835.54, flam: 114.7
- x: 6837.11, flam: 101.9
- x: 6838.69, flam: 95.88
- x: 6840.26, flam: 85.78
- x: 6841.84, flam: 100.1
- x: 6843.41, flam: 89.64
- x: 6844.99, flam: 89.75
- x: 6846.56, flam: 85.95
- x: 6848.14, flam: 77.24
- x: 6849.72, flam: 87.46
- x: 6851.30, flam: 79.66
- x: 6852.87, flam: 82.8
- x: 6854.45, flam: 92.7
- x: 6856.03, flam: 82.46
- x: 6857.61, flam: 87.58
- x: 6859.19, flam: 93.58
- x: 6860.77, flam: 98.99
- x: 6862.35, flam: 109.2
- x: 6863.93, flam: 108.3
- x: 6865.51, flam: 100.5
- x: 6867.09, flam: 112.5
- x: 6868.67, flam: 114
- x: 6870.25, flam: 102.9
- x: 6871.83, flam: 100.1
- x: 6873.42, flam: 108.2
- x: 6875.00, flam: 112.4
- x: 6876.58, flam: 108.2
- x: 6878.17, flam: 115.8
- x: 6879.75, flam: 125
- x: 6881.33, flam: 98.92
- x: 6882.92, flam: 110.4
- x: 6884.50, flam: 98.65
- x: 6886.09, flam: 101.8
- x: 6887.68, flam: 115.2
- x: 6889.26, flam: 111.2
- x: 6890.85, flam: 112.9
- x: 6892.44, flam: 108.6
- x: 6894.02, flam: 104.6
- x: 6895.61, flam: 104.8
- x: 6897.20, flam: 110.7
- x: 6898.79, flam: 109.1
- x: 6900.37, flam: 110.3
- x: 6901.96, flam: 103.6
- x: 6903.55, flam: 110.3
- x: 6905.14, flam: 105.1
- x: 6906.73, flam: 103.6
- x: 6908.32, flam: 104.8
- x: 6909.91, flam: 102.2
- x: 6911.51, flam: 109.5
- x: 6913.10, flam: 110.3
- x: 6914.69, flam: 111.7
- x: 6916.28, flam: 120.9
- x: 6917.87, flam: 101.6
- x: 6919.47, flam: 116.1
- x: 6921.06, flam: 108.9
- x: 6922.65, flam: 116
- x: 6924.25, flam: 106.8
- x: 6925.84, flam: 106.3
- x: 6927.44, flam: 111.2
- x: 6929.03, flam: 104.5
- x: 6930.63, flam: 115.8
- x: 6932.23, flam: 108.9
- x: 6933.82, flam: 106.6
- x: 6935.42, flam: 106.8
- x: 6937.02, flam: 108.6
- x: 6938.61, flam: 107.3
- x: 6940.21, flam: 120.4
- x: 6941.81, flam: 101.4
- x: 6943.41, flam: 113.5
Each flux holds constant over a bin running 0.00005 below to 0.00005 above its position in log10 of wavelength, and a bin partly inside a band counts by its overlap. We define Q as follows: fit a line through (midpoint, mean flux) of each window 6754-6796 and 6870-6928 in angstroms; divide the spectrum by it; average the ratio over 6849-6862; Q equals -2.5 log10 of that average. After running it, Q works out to 0.24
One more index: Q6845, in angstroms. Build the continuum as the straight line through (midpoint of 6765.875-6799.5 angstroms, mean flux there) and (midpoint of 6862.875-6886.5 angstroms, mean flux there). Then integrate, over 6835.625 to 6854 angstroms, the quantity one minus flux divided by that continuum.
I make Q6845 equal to 3.4 angstroms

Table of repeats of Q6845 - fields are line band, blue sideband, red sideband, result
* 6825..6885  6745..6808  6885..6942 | 5.49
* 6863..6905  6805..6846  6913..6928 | 0.18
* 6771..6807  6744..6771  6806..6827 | -0.95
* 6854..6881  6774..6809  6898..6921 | 1.46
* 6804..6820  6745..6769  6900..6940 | 0.34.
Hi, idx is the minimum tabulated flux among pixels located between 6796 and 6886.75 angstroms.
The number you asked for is 77.24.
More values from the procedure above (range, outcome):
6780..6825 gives 101.2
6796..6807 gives 106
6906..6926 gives 101.6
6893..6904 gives 103.6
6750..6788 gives 105.4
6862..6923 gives 98.65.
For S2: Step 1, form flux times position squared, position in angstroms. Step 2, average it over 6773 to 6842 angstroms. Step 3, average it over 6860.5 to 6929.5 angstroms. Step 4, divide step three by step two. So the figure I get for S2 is 1.0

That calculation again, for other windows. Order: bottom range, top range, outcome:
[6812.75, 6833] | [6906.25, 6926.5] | 1.04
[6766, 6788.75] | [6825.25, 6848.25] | 0.88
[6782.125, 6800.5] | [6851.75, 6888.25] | 0.93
